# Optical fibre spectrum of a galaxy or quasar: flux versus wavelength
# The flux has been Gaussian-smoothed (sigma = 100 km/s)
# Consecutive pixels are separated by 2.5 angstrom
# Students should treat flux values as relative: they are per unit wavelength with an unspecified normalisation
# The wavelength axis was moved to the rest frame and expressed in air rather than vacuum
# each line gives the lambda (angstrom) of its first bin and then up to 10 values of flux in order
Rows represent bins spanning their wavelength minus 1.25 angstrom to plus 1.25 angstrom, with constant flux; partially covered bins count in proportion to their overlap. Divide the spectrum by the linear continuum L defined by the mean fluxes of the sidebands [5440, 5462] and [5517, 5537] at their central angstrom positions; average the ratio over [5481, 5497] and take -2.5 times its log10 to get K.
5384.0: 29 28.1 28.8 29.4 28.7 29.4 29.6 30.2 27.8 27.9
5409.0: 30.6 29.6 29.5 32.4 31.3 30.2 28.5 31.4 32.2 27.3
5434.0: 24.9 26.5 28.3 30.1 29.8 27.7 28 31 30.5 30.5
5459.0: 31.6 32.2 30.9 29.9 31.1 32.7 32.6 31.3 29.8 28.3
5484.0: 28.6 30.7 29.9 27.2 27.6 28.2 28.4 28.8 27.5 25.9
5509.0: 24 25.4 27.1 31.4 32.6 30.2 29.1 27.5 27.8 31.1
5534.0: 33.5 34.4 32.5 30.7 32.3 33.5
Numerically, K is 0.06 mag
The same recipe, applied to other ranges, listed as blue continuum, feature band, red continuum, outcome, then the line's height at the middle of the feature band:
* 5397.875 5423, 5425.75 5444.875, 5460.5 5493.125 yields 0.05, 30.1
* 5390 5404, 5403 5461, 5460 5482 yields 0.02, 30.1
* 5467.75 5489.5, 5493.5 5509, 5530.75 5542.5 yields 0.14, 31.3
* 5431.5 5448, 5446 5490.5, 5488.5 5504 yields -0.09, 28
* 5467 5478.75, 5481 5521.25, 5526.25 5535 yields 0.10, 30.9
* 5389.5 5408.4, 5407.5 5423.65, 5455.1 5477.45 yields -0.03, 29.6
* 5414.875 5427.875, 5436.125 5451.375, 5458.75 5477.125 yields 0.09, 31.1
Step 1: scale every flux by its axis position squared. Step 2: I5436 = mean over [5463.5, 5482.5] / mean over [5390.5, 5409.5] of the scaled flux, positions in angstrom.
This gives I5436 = 1.09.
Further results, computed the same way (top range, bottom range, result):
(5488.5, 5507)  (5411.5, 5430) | 0.94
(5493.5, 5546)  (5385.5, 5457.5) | 1.04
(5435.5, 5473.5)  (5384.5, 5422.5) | 1.04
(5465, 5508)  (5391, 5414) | 1.03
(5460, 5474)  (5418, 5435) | 1.09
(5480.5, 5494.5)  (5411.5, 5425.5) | 0.97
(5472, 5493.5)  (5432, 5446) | 1.09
